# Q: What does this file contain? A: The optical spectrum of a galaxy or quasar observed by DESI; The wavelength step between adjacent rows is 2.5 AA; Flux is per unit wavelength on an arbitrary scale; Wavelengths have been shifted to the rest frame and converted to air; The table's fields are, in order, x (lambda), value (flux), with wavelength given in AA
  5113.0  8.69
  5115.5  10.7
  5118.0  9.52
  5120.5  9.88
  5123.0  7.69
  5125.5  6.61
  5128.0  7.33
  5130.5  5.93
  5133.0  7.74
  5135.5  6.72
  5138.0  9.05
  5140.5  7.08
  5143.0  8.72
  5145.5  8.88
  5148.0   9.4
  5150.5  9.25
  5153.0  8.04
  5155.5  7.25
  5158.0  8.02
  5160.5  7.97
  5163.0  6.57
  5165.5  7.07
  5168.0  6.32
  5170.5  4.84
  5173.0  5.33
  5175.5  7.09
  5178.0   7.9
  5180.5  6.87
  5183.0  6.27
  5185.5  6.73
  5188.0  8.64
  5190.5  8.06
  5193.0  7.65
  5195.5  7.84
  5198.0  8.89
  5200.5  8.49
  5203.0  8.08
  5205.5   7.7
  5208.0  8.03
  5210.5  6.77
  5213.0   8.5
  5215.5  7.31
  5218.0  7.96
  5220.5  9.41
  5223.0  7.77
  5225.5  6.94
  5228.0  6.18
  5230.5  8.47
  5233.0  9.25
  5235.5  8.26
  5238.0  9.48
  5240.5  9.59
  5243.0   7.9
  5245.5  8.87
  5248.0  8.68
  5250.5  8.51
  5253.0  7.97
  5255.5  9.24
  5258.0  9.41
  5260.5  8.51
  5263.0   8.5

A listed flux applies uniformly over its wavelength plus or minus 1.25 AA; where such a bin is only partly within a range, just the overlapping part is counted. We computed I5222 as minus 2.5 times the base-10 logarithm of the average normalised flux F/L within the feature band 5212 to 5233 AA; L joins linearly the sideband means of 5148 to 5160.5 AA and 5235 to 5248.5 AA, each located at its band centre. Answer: 0.11 mag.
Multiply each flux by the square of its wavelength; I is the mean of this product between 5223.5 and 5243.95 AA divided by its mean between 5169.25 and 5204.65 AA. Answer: 1.14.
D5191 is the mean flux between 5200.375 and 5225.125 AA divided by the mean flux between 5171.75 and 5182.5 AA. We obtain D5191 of 1.2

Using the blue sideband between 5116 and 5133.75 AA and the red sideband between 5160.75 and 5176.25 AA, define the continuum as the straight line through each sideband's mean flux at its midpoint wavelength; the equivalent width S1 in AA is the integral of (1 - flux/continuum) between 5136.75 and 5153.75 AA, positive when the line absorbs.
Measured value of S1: -3.5 AA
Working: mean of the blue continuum 7.94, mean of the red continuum 6.29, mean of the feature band 8.65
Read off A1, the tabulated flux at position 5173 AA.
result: 5.33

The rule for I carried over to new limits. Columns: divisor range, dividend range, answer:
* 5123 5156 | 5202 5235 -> 1.03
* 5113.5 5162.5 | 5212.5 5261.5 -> 1.07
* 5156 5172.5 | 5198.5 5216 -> 1.19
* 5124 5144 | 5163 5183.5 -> 0.89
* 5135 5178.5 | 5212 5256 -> 1.14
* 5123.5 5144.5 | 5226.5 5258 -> 1.20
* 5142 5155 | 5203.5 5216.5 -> 0.90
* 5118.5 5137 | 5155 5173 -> 0.91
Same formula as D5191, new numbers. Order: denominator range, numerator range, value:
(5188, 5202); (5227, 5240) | 1.03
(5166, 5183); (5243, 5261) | 1.36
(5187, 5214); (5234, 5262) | 1.09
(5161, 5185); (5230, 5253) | 1.34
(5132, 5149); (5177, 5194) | 0.90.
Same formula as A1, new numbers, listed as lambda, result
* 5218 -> 7.96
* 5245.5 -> 8.87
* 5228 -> 6.18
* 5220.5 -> 9.41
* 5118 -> 9.52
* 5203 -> 8.08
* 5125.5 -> 6.61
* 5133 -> 7.74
